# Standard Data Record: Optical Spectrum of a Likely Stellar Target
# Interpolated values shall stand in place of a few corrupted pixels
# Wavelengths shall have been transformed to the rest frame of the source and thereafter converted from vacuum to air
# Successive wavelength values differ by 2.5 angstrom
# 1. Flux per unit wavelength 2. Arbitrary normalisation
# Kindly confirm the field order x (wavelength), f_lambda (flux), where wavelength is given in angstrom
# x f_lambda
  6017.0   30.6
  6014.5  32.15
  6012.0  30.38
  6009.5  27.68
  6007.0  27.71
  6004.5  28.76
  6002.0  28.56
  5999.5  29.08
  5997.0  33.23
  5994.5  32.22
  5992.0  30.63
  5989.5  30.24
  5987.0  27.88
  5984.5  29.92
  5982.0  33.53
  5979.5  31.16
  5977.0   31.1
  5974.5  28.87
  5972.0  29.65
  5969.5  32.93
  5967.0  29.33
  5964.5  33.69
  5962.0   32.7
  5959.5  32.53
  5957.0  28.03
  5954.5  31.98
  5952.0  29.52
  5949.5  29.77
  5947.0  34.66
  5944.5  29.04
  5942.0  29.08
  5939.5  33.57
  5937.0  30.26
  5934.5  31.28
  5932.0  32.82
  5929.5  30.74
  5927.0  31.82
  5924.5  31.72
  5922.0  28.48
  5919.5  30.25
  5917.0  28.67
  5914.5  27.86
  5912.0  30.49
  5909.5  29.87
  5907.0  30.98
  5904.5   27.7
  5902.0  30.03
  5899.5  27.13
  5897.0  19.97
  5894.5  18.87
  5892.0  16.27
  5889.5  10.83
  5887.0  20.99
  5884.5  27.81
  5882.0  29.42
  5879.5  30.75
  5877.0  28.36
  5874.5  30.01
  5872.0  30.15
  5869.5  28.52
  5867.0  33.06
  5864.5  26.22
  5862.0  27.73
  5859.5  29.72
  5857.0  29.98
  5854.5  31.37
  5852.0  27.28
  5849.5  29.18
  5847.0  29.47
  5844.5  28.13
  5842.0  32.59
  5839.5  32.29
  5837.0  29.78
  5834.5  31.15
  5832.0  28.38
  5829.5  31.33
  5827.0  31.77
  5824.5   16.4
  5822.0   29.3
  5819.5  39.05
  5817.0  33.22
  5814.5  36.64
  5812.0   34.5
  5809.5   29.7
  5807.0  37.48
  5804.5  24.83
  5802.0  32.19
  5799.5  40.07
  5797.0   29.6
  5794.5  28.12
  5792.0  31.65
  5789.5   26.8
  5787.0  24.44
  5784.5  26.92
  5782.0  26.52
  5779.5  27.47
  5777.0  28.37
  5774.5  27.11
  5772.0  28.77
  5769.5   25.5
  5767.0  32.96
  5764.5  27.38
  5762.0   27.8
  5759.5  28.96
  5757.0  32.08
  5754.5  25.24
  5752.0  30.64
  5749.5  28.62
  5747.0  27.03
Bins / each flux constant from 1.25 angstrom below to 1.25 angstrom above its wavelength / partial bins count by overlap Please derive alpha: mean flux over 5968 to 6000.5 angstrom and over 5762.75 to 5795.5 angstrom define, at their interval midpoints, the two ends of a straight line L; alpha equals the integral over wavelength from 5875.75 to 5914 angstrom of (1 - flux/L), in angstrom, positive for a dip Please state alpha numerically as 5.4 angstrom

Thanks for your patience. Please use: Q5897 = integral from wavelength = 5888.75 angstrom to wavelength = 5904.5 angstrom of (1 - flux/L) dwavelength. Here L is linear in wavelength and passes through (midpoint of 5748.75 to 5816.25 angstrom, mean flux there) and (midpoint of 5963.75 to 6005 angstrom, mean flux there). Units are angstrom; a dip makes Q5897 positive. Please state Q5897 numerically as 4.6 angstrom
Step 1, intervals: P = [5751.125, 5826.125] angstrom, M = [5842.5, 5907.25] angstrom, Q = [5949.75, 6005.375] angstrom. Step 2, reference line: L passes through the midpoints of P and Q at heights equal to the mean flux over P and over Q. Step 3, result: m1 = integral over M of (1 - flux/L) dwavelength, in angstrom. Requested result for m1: 6.9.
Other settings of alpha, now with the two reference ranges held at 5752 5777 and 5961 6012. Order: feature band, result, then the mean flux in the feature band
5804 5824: -2.64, 32.8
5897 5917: 0.81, 28.5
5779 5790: 0.91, 26.3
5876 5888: 0.79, 27.6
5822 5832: 0.68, 27.1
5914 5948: -0.92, 30.8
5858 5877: 0.08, 29.3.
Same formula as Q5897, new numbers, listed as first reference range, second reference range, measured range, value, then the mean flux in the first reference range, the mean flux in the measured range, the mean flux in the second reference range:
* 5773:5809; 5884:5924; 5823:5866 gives -2.33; 29.4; 29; 25.5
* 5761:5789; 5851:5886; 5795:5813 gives -2.78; 27.5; 32.4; 29.3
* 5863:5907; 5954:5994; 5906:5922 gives -1.23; 25.8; 29.6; 30.9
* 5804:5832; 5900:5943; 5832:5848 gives 0.36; 31.3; 30.4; 30.3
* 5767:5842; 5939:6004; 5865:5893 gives 3.95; 30.1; 26.1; 30.8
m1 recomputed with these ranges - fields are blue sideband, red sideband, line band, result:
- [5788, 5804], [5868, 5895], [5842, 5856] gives -1.1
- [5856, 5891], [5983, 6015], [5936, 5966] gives -2.4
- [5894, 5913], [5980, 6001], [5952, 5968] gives -0.9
